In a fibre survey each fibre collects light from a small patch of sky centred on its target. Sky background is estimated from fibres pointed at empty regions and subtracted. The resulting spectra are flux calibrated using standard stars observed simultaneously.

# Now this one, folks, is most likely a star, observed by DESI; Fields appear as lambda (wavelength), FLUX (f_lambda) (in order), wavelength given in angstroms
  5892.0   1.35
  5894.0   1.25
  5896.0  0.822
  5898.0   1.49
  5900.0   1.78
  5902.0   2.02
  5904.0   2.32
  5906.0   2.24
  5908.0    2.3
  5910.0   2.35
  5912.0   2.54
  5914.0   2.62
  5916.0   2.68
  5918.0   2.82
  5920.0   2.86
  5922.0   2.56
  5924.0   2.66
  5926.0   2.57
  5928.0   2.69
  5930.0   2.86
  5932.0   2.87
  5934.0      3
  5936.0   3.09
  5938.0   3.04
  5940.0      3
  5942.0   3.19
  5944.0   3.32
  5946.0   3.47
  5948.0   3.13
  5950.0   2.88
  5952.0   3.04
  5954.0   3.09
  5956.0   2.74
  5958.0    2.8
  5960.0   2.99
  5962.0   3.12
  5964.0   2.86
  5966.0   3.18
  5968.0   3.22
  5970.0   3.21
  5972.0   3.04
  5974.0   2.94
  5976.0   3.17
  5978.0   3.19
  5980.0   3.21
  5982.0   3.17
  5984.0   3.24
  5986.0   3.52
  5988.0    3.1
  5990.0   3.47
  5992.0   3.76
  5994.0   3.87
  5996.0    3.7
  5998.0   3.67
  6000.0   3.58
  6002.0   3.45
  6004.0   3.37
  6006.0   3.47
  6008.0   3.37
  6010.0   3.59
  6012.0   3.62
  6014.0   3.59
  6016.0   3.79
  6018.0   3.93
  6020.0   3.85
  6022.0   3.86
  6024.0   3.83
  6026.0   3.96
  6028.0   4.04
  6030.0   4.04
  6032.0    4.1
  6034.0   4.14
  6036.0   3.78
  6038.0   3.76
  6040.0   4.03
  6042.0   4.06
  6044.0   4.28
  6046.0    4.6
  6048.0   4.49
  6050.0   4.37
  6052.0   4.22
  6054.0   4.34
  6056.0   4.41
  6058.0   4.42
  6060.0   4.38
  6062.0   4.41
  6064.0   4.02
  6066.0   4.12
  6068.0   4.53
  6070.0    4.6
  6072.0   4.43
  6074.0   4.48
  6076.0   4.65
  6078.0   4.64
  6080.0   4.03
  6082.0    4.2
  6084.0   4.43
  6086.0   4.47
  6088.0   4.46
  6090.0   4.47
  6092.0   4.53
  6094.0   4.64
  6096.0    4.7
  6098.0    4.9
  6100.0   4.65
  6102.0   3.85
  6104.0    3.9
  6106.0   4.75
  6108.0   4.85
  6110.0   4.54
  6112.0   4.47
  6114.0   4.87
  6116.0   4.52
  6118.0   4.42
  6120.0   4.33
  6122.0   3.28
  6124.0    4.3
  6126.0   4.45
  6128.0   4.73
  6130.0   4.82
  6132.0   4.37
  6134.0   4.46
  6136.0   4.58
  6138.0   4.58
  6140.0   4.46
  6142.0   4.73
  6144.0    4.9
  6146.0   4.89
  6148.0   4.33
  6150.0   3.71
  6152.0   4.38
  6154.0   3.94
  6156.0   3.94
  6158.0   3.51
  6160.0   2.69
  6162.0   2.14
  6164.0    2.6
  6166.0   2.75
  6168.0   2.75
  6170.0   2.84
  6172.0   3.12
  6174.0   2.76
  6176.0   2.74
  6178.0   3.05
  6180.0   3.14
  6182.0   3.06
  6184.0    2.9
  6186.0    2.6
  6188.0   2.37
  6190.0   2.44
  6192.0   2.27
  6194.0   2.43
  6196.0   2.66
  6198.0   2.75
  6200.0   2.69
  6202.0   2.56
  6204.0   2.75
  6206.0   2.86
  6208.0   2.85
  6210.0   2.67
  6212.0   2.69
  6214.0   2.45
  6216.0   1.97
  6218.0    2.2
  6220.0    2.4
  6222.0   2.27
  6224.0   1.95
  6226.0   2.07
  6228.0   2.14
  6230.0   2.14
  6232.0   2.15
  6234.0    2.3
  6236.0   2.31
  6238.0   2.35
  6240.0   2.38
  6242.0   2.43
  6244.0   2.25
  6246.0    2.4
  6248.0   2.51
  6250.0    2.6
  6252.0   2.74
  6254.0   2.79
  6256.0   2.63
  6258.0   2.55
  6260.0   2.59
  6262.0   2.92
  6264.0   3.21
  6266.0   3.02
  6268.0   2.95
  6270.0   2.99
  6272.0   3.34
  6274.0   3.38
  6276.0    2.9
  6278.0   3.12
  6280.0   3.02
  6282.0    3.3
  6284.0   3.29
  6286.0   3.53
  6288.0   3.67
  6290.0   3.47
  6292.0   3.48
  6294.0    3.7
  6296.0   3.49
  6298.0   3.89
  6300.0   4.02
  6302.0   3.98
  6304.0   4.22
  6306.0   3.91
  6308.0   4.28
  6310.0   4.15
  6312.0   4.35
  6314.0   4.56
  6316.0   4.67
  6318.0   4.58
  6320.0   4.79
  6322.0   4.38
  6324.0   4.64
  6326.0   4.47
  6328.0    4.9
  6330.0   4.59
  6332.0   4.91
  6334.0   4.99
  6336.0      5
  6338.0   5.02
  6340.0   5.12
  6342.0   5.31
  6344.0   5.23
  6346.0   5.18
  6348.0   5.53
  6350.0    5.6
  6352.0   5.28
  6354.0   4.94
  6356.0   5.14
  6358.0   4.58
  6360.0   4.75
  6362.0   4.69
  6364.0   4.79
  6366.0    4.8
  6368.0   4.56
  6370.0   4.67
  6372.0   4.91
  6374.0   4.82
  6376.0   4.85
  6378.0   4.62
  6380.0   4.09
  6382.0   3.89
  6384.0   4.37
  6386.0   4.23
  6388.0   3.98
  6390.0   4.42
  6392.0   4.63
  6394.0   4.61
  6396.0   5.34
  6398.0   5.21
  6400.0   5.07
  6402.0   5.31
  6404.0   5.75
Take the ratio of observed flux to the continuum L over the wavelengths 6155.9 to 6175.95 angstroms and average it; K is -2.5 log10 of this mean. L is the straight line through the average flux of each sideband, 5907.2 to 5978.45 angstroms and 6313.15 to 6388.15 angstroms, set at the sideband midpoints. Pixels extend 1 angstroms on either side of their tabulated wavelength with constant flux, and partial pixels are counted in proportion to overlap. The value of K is 0.35 mag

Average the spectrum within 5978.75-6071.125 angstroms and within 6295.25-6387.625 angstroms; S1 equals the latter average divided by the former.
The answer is 1.2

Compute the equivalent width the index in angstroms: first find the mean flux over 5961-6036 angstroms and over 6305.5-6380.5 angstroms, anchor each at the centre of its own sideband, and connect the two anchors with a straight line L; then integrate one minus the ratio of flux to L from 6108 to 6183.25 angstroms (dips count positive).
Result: 3.18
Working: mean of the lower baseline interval 3.52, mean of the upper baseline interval 4.79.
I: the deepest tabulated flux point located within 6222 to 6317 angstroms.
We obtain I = 1.95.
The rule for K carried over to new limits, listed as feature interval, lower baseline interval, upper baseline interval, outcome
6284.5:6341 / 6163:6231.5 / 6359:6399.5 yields -0.11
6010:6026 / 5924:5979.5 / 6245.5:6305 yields -0.23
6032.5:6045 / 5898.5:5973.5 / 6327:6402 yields -0.21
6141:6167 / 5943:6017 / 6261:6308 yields -0.11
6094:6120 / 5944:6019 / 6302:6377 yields -0.18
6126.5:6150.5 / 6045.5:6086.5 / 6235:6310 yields -0.16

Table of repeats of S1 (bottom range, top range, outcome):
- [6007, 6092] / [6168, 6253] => 0.61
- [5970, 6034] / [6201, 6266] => 0.70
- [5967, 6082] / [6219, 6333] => 0.85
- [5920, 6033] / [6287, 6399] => 1.39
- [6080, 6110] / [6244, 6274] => 0.63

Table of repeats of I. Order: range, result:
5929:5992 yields 2.74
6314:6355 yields 4.38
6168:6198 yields 2.27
